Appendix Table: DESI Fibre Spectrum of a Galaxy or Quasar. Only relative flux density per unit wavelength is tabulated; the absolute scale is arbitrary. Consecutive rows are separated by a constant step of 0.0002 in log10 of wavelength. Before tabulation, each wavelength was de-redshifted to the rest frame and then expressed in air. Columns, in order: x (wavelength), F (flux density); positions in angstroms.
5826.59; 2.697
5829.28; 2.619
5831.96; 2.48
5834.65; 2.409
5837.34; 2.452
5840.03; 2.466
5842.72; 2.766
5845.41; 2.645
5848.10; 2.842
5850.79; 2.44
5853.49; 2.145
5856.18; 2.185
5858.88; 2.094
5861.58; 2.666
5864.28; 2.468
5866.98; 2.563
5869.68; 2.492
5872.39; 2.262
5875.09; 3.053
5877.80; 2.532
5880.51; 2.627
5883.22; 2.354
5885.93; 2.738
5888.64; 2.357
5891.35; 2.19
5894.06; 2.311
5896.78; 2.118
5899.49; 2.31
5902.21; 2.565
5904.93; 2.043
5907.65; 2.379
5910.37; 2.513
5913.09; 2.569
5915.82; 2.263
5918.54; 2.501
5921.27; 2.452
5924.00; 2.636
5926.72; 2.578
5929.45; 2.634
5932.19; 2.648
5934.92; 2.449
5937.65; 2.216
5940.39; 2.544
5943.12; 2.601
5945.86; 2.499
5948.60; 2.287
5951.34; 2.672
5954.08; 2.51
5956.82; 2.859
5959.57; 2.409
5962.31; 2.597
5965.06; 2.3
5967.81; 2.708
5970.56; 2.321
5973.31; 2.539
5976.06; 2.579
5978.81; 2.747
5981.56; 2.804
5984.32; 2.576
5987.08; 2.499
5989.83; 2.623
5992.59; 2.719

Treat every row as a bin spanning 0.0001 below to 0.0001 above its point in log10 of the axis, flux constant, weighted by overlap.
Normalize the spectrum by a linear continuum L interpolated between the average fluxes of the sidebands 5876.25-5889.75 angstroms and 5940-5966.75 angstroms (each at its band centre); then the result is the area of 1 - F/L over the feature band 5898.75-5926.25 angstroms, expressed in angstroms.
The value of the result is 1.08 angstroms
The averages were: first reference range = 2.53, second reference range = 2.53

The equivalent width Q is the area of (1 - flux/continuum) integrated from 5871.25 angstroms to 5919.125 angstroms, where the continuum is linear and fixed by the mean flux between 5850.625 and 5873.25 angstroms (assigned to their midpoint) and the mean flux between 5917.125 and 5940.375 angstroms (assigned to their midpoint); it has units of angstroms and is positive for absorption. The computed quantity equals 0.3 angstroms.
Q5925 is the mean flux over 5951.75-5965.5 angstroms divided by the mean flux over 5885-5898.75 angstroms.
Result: 1.1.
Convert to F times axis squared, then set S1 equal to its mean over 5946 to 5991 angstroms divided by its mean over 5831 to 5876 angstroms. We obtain 1.1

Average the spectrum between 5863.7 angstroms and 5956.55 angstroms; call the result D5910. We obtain 2.47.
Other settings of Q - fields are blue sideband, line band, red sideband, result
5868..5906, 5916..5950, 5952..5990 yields 0.2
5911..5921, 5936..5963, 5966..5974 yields -0.3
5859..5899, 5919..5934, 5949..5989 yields -0.3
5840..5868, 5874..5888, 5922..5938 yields -0.8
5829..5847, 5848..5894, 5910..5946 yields 1.4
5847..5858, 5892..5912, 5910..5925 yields 1.1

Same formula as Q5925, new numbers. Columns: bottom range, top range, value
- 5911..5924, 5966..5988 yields 1.05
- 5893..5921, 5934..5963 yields 1.06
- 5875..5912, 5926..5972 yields 1.04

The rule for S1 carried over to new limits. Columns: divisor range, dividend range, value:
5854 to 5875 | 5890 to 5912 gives 0.97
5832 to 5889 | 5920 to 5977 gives 1.04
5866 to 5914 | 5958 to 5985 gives 1.08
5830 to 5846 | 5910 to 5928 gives 1.01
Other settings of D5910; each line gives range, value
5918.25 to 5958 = 2.54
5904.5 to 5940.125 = 2.47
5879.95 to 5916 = 2.38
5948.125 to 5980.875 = 2.56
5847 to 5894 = 2.46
